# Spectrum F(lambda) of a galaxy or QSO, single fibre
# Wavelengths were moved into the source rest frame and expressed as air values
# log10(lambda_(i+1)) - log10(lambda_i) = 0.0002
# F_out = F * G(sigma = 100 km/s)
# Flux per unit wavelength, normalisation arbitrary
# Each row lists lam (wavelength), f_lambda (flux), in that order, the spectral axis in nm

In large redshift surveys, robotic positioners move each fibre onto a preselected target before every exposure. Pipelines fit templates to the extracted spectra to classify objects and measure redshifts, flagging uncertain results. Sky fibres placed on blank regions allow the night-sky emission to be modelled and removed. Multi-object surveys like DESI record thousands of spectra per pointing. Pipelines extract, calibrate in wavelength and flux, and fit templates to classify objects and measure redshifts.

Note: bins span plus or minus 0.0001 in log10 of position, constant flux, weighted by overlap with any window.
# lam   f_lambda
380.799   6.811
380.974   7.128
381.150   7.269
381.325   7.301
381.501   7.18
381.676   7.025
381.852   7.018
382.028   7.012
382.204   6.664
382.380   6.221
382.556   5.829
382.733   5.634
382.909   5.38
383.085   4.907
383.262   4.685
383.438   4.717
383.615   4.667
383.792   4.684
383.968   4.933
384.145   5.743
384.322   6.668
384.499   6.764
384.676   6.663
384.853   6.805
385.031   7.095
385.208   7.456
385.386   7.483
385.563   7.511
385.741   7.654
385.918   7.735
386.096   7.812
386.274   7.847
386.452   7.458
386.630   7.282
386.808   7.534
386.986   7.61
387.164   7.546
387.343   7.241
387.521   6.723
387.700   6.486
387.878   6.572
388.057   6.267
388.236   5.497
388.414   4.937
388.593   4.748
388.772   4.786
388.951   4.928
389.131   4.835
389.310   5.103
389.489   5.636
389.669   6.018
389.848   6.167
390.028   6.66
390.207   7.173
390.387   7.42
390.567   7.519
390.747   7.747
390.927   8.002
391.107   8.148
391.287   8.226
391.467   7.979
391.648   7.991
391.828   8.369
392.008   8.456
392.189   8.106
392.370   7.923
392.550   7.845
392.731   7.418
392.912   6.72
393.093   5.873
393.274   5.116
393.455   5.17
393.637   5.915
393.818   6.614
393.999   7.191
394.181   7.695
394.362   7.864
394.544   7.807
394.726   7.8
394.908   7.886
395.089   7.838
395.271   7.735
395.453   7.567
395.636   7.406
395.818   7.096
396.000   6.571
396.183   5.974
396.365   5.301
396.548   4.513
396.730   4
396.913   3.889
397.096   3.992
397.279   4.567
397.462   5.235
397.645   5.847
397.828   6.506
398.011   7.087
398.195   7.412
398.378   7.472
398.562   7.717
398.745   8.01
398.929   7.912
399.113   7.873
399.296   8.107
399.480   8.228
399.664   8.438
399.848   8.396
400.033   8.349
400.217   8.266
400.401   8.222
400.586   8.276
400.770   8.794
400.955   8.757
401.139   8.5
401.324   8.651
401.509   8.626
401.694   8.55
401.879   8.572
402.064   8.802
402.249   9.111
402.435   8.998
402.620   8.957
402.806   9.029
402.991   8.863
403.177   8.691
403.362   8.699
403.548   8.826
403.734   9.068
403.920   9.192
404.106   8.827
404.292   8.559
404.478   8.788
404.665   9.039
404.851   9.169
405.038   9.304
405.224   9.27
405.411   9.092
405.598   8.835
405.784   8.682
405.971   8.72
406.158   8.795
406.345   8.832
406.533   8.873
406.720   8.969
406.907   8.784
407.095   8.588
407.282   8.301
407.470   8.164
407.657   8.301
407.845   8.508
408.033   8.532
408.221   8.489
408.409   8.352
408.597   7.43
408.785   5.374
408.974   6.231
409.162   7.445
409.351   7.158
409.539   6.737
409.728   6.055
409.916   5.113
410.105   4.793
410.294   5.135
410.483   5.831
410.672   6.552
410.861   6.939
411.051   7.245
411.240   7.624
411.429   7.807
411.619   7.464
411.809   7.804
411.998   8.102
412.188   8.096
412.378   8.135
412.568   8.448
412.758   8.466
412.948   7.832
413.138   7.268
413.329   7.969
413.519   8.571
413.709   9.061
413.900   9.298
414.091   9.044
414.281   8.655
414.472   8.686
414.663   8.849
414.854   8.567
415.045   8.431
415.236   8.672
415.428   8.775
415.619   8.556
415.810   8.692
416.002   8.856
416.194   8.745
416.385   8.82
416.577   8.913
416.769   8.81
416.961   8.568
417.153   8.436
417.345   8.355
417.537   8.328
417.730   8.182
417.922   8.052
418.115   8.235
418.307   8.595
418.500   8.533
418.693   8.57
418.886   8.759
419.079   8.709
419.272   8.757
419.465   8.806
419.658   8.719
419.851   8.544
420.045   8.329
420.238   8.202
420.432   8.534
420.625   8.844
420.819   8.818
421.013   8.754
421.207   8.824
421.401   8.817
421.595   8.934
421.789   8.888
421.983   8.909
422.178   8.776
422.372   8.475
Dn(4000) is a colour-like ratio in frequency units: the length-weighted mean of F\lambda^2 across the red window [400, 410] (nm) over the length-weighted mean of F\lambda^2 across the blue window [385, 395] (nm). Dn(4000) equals 1.30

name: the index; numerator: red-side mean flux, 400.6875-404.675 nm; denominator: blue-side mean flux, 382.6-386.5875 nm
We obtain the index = 1.38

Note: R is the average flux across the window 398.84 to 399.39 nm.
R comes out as 7.97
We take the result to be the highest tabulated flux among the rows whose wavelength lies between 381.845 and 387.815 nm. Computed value 7.847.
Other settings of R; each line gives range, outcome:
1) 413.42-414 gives 8.97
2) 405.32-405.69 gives 8.96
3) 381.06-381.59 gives 7.25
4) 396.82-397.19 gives 3.94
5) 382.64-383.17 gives 5.31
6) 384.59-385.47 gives 7.09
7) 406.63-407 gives 8.88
